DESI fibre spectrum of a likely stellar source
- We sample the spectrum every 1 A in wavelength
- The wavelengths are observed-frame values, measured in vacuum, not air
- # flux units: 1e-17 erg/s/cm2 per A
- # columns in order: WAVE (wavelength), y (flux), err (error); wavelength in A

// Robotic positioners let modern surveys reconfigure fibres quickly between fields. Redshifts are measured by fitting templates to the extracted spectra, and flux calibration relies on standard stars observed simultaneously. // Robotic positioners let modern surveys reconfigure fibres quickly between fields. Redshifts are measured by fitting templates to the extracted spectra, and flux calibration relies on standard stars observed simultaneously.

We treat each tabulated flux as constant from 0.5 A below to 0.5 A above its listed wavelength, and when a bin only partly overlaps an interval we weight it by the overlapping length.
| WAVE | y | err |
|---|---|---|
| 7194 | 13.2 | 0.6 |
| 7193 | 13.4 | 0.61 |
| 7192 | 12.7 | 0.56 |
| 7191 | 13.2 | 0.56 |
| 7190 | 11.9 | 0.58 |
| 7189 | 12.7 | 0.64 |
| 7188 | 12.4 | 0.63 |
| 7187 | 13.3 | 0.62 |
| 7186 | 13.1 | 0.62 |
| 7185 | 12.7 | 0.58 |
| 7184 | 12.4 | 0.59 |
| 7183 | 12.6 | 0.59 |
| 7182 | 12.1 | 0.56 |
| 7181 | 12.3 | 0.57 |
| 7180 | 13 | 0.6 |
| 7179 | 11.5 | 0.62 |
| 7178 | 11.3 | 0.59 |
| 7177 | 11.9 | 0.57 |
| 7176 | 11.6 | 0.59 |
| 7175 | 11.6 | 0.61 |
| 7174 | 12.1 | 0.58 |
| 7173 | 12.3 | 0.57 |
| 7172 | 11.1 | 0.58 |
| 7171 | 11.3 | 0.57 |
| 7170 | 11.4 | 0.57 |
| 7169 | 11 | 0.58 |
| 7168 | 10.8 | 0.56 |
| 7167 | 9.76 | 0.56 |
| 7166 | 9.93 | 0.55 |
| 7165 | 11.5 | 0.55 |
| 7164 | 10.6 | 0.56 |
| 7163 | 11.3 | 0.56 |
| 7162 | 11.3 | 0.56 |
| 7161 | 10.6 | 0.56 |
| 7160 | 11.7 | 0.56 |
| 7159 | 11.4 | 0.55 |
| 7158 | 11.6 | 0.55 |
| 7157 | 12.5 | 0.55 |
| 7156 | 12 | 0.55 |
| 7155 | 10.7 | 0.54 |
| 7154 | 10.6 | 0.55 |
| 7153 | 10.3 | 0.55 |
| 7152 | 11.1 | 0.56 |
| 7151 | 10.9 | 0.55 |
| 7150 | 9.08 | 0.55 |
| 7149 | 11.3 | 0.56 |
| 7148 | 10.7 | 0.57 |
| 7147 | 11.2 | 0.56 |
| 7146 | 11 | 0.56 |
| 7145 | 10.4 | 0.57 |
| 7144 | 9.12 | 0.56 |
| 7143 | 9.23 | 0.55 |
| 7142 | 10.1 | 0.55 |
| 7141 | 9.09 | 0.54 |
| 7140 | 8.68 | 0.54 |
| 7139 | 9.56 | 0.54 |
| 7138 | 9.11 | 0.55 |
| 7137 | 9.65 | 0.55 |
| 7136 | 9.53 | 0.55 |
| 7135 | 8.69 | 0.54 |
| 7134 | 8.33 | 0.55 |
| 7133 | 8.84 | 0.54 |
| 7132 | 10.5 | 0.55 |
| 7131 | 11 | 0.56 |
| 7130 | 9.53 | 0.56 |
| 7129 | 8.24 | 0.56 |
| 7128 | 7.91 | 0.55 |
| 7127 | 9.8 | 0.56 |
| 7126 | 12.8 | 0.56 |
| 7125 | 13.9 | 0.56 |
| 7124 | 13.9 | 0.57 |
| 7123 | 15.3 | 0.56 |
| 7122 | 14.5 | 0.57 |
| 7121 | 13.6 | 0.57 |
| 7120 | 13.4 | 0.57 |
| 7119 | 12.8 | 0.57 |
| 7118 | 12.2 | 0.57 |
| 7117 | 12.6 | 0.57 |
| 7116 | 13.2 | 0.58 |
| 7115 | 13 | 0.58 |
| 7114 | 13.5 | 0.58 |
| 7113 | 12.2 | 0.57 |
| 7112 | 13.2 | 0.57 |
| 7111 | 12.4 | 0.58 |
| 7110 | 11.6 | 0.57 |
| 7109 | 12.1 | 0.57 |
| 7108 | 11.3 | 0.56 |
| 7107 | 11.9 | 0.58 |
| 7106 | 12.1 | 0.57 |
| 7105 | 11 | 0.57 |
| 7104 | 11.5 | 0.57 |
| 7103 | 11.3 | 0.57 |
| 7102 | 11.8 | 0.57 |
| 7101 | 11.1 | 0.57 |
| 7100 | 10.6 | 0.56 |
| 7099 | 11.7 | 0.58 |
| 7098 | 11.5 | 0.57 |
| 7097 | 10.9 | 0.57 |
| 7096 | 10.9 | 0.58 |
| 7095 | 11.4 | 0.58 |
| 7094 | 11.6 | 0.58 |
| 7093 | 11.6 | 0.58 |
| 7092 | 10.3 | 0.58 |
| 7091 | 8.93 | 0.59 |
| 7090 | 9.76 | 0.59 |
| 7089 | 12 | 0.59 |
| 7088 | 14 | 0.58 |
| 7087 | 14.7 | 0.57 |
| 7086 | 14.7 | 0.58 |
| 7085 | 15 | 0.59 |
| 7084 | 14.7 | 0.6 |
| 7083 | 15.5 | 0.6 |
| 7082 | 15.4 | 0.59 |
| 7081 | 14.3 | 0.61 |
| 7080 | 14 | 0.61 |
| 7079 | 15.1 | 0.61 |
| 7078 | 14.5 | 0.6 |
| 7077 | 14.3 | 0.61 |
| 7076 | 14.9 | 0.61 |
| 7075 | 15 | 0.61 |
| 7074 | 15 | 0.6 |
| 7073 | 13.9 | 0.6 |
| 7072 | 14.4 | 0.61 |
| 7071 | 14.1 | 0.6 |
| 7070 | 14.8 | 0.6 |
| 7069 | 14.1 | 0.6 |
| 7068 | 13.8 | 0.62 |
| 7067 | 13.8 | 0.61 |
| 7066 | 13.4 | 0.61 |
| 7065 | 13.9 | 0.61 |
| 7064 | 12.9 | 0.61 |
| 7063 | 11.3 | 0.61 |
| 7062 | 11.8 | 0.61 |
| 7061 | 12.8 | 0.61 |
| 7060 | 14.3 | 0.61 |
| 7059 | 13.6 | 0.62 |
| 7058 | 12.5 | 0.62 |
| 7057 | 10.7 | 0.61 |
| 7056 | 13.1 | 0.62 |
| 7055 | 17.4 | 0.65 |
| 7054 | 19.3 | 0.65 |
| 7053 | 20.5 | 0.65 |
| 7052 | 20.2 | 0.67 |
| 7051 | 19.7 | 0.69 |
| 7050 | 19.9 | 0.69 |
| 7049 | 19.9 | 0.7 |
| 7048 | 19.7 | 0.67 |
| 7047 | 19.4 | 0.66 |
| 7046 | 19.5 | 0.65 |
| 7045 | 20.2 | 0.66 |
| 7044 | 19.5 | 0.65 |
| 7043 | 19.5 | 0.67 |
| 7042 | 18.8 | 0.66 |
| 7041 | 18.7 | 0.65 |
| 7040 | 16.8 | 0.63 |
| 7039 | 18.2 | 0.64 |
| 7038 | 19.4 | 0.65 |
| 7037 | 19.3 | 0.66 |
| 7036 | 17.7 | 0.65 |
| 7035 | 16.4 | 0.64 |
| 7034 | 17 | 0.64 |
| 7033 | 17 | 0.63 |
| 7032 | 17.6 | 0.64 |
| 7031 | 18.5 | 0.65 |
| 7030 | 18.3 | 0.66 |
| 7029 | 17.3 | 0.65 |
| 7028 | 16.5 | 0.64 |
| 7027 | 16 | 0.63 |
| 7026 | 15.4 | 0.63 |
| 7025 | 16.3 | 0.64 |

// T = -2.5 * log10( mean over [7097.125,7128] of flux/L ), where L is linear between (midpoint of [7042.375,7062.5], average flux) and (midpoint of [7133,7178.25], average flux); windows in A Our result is 0.085 mag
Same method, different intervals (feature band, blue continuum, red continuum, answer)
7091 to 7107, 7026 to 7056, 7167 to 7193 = 0.37 mag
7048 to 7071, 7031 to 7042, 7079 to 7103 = 0.03 mag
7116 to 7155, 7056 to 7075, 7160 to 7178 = 0.11 mag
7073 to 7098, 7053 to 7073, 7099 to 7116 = -0.02 mag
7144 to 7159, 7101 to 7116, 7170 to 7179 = 0.08 mag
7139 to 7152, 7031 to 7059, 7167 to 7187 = 0.30 mag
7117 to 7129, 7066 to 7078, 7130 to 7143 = -0.20 mag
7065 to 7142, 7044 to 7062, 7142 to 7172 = 0.15 mag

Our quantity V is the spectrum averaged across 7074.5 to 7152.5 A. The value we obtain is 11.8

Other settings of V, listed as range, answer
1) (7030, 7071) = 16.7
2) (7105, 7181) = 11.2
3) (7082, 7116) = 12.2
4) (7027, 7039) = 17.7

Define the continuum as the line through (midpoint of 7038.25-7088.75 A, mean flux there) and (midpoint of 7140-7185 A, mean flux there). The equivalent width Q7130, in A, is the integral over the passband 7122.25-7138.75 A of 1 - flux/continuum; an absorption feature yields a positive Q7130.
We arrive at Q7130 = 2.8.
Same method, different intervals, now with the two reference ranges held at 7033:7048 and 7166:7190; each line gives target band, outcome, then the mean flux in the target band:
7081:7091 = 1.6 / 13.7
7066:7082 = 2.4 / 14.4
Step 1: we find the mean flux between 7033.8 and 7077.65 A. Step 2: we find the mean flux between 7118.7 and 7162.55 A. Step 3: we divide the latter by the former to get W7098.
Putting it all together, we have 0.66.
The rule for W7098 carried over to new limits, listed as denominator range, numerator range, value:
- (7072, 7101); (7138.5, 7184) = 0.84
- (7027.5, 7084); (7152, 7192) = 0.72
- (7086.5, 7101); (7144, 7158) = 0.95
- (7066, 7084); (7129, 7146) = 0.65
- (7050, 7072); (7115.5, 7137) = 0.77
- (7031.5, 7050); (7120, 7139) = 0.58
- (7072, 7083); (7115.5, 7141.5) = 0.75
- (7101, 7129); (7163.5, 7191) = 0.96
